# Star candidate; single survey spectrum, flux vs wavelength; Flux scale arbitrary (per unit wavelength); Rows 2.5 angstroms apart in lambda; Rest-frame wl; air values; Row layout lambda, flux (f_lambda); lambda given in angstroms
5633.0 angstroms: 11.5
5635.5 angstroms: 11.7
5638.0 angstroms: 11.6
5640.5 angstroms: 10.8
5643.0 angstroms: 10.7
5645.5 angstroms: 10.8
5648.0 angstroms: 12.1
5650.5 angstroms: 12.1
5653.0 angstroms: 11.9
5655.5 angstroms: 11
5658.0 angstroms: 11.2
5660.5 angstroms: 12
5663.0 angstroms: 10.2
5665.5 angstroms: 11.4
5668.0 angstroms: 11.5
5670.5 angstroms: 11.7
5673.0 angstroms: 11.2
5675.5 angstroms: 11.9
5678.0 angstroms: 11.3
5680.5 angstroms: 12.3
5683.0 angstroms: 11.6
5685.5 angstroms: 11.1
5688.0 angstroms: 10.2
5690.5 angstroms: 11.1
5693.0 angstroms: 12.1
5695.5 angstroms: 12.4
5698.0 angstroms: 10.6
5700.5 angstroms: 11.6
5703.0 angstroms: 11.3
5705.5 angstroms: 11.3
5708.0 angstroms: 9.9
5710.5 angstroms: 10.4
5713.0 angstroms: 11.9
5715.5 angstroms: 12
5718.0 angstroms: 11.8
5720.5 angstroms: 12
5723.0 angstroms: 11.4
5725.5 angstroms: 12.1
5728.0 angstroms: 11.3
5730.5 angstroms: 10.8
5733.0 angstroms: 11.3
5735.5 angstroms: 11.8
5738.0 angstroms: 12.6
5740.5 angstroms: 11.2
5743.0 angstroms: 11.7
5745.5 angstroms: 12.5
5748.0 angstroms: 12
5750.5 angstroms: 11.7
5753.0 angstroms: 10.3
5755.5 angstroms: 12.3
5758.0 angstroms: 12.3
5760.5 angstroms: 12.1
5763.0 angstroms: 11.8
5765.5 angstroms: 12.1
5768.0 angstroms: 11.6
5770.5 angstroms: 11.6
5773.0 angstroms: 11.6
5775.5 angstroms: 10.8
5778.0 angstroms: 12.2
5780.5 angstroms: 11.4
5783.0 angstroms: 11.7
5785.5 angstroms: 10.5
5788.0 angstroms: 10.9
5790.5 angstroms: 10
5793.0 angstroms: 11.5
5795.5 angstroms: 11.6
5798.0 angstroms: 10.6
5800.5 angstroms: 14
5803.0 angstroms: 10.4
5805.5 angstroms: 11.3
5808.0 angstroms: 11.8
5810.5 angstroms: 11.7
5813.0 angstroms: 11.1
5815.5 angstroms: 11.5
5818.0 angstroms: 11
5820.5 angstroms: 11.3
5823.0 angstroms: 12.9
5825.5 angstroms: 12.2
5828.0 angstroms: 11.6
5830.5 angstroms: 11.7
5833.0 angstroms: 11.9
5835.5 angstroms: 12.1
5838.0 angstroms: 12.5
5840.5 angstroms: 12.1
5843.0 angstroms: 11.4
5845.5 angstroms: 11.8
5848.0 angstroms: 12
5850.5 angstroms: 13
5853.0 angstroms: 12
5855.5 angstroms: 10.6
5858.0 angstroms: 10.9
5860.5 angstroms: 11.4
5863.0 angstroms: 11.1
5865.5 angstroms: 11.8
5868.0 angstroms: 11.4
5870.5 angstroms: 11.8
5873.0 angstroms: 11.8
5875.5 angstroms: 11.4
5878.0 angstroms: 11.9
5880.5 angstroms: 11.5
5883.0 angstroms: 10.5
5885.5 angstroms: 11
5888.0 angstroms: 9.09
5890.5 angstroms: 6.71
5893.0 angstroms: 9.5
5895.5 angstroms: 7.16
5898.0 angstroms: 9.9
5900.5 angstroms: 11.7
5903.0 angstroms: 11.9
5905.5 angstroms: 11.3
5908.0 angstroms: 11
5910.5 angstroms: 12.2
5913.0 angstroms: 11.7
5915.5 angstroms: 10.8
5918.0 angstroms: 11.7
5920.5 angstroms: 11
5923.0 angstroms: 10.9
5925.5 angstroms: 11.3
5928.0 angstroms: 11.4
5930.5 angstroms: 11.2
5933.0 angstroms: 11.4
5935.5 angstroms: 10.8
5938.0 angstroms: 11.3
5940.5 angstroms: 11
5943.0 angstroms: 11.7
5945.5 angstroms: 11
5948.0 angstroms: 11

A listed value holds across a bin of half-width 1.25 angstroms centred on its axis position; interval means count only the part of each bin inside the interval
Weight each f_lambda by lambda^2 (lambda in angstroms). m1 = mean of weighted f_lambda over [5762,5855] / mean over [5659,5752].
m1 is 1.1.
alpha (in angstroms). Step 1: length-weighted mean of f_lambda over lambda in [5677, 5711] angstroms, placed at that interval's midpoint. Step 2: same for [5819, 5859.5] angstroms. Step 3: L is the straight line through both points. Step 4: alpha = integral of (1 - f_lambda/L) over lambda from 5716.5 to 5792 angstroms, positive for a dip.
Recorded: -0.5 angstroms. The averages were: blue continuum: 11.2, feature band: 11.6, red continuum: 11.9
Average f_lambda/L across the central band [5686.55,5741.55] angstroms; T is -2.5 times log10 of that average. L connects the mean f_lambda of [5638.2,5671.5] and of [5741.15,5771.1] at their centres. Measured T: 0.02 mag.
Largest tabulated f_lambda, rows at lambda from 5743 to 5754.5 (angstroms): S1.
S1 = 12.5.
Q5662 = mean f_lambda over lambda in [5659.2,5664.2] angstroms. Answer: 11.1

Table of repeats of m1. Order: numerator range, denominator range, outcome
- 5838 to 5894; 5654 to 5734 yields 1.04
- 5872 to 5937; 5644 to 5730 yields 1.02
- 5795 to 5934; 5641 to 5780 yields 1.03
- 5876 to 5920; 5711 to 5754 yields 0.96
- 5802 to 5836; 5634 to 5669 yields 1.08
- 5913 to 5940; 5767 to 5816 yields 1.03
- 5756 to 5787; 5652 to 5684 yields 1.05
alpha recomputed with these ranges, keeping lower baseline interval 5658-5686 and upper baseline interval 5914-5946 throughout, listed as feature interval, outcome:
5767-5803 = -0.12 angstroms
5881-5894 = 2.04 angstroms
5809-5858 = -2.11 angstroms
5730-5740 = -0.22 angstroms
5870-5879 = -0.36 angstroms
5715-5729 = -0.42 angstroms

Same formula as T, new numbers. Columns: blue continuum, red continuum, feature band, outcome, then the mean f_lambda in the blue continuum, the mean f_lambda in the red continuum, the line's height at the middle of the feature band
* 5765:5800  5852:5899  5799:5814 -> -0.05 mag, 11.3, 10.6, 11.1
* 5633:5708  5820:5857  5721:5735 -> 0.01 mag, 11.4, 11.9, 11.6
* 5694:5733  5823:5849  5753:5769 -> -0.03 mag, 11.4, 12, 11.6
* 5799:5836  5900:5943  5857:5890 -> 0.04 mag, 11.8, 11.3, 11.5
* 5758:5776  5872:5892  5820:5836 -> -0.09 mag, 11.7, 10.5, 11.1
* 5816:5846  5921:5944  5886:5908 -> 0.17 mag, 11.9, 11.2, 11.4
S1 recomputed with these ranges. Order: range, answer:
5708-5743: 12.6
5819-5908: 13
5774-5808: 14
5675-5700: 12.4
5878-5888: 11.9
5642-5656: 12.1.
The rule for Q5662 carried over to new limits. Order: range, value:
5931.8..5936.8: 11.1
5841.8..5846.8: 11.6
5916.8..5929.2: 11.3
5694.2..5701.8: 11.5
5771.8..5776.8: 11.2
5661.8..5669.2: 11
